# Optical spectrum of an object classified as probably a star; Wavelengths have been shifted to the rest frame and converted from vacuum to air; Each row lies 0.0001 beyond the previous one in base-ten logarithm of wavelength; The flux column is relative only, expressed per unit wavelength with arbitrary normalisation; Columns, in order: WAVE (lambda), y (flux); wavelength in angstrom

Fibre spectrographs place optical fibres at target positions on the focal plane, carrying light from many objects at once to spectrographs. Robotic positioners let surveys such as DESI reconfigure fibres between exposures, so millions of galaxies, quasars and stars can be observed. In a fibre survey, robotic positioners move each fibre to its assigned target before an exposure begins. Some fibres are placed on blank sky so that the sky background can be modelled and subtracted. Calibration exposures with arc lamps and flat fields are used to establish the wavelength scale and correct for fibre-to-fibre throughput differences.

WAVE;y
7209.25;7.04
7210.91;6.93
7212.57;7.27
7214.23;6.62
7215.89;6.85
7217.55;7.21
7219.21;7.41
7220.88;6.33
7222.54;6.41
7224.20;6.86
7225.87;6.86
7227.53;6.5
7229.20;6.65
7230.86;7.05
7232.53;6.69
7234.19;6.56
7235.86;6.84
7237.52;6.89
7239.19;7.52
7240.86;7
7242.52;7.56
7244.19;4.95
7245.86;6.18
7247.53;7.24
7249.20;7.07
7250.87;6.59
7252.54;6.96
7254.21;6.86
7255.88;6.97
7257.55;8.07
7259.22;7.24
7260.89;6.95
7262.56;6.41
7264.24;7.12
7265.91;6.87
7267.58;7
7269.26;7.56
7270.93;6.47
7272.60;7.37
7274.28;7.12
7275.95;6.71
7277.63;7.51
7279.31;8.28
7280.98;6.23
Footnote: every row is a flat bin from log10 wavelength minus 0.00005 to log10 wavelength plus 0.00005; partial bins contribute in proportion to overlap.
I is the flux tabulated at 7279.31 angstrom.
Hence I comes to 8.28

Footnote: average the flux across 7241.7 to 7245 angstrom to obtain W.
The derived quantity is 6.25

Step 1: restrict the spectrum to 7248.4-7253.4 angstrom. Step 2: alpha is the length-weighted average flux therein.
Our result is 6.87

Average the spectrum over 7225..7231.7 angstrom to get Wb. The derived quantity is 6.76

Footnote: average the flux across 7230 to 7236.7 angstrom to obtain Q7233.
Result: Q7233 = 6.79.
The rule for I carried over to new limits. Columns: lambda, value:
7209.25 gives 7.04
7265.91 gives 6.87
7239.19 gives 7.52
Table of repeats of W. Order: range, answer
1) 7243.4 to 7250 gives 6.36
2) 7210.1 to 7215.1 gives 6.94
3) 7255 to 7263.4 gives 7.13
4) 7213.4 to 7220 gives 7.03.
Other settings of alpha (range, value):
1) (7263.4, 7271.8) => 7.01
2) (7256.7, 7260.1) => 7.65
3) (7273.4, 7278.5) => 7.11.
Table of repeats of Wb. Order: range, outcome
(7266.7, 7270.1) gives 7.27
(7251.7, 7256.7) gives 6.93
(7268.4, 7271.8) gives 7.02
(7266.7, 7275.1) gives 7.1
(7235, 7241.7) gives 7.07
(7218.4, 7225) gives 6.75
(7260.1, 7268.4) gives 6.87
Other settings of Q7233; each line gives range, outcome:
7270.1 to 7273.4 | 6.93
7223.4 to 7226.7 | 6.85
